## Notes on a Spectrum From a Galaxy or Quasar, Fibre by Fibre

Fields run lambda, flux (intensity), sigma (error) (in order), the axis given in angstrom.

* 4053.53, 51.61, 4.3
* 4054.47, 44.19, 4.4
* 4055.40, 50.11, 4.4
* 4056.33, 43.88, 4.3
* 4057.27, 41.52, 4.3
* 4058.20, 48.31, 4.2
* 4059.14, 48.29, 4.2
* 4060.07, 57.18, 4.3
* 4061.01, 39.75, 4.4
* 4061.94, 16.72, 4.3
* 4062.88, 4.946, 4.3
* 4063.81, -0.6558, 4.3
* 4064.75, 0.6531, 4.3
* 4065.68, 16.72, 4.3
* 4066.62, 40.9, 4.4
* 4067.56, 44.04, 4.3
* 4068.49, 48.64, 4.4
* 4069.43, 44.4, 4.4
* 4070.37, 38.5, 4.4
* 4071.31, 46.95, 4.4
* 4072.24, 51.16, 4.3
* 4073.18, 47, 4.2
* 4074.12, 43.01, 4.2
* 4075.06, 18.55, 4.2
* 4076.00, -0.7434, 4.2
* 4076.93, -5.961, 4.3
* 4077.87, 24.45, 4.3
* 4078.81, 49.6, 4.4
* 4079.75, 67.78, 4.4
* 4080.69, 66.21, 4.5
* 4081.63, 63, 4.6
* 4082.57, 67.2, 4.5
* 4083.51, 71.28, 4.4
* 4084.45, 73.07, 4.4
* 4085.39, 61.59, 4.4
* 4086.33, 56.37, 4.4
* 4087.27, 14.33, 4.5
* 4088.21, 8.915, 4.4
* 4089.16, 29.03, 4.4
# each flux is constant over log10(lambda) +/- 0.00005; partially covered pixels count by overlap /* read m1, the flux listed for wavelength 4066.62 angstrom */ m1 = 40.9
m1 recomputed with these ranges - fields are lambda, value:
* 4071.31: 46.95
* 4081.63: 63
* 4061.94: 16.72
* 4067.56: 44.04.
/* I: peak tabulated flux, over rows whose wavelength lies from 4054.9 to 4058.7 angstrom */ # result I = 50.11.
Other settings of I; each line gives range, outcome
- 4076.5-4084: 71.28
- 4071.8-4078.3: 51.16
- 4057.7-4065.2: 57.18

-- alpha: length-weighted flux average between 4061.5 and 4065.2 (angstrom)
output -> 5.35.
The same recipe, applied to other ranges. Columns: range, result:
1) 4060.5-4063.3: 21.2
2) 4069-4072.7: 45.3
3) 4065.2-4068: 33.6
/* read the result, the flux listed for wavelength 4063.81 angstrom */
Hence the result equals -0.6558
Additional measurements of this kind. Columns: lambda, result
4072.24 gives 51.16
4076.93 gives -5.961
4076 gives -0.7434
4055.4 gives 50.11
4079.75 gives 67.78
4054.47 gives 44.19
